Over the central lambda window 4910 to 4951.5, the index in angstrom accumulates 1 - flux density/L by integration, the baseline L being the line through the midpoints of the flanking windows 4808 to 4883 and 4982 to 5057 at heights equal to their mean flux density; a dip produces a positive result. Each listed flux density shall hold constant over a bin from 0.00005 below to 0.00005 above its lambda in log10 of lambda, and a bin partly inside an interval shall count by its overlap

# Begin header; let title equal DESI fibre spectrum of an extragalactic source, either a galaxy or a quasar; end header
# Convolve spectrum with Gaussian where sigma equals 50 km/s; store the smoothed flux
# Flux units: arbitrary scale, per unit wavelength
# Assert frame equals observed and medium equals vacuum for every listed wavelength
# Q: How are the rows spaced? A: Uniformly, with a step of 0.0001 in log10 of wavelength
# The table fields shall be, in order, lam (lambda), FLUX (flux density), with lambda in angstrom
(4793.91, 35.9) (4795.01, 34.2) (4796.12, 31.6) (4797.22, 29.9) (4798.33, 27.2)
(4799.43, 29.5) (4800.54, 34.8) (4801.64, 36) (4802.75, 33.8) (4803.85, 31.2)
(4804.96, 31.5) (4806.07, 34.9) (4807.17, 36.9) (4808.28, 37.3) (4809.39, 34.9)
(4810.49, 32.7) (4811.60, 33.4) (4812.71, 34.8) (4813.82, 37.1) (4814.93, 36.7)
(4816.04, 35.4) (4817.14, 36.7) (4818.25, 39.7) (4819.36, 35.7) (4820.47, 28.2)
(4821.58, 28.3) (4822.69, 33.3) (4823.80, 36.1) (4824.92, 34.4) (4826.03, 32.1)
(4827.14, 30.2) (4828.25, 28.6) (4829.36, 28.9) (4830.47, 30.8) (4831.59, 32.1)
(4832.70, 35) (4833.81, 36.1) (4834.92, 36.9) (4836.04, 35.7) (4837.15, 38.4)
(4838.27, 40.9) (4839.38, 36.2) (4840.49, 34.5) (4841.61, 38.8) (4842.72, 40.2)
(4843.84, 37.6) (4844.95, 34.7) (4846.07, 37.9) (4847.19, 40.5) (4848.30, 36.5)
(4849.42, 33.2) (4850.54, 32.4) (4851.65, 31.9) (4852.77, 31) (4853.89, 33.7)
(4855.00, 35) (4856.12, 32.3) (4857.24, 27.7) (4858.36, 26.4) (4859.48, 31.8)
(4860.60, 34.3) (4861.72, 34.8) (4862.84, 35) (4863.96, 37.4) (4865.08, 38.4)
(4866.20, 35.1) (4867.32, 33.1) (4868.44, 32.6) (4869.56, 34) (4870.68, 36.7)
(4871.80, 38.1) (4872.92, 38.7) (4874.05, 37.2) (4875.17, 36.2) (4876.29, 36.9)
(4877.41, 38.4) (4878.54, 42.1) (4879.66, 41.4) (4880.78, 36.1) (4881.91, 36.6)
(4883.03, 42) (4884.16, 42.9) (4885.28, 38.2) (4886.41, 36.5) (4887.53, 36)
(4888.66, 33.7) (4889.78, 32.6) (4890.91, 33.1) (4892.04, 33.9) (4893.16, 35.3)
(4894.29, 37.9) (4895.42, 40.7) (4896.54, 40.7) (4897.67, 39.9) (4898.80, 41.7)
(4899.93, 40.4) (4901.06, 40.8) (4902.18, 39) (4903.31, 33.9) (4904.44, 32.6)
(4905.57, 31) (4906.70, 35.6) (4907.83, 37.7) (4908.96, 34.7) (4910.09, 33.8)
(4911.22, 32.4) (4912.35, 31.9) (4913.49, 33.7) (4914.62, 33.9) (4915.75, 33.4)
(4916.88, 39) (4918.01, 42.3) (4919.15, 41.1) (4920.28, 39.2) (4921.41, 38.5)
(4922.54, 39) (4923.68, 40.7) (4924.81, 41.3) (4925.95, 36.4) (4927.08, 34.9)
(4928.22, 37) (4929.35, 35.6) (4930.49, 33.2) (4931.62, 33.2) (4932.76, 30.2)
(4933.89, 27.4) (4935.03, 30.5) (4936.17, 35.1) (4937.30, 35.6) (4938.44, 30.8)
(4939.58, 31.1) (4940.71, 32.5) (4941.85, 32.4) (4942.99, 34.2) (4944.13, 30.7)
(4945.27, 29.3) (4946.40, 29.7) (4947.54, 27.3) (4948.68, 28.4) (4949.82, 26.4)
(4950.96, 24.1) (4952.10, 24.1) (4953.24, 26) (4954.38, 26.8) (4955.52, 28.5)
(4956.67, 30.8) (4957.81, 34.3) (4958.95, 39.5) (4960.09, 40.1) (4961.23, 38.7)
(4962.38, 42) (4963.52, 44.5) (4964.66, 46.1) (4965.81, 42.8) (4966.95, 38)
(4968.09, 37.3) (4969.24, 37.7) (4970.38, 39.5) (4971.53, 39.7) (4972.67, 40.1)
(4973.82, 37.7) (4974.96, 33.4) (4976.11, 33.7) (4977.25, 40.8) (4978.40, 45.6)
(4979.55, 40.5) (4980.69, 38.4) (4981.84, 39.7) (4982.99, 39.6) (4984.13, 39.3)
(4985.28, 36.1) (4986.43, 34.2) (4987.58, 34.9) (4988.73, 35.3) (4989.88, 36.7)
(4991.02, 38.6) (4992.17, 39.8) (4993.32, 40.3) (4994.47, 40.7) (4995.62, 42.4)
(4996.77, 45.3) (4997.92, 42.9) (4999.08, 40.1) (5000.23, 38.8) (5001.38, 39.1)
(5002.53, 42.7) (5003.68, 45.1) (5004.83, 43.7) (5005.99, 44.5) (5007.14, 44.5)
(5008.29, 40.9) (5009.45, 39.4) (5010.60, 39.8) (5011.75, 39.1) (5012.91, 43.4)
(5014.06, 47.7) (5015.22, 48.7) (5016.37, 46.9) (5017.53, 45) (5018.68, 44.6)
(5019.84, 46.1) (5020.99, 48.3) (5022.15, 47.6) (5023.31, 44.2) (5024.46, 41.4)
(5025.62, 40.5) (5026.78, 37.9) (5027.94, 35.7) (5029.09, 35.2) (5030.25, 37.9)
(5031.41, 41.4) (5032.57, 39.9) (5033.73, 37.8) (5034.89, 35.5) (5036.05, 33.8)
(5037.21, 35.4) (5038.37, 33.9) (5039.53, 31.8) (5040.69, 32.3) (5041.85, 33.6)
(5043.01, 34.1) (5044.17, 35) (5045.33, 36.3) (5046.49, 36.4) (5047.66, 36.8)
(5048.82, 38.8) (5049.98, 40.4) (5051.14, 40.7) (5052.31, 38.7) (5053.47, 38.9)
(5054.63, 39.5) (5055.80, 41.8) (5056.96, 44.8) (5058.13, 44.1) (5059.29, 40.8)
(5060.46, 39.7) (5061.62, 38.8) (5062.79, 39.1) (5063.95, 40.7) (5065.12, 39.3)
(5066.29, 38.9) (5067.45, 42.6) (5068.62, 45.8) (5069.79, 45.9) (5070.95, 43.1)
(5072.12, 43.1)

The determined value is 4.1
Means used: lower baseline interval 35.1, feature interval 33.7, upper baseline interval 39.8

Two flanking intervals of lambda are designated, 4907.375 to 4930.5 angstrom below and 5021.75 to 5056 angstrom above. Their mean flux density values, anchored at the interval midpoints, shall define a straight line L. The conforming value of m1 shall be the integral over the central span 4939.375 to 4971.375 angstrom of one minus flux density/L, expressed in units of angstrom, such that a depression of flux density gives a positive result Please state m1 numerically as 2.79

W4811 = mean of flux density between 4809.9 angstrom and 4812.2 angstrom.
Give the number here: 33.2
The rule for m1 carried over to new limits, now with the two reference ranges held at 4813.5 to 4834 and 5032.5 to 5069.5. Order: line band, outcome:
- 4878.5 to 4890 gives -1.1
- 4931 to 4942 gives 1.2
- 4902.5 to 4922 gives -0.2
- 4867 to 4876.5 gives -0.4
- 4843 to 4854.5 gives -0.4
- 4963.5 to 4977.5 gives -1.0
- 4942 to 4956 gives 3.1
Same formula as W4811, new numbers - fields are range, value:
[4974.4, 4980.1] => 38.8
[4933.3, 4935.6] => 29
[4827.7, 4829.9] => 28.8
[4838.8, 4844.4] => 37.5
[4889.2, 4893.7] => 33.8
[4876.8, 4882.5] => 38.9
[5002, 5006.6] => 44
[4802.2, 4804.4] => 32.6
